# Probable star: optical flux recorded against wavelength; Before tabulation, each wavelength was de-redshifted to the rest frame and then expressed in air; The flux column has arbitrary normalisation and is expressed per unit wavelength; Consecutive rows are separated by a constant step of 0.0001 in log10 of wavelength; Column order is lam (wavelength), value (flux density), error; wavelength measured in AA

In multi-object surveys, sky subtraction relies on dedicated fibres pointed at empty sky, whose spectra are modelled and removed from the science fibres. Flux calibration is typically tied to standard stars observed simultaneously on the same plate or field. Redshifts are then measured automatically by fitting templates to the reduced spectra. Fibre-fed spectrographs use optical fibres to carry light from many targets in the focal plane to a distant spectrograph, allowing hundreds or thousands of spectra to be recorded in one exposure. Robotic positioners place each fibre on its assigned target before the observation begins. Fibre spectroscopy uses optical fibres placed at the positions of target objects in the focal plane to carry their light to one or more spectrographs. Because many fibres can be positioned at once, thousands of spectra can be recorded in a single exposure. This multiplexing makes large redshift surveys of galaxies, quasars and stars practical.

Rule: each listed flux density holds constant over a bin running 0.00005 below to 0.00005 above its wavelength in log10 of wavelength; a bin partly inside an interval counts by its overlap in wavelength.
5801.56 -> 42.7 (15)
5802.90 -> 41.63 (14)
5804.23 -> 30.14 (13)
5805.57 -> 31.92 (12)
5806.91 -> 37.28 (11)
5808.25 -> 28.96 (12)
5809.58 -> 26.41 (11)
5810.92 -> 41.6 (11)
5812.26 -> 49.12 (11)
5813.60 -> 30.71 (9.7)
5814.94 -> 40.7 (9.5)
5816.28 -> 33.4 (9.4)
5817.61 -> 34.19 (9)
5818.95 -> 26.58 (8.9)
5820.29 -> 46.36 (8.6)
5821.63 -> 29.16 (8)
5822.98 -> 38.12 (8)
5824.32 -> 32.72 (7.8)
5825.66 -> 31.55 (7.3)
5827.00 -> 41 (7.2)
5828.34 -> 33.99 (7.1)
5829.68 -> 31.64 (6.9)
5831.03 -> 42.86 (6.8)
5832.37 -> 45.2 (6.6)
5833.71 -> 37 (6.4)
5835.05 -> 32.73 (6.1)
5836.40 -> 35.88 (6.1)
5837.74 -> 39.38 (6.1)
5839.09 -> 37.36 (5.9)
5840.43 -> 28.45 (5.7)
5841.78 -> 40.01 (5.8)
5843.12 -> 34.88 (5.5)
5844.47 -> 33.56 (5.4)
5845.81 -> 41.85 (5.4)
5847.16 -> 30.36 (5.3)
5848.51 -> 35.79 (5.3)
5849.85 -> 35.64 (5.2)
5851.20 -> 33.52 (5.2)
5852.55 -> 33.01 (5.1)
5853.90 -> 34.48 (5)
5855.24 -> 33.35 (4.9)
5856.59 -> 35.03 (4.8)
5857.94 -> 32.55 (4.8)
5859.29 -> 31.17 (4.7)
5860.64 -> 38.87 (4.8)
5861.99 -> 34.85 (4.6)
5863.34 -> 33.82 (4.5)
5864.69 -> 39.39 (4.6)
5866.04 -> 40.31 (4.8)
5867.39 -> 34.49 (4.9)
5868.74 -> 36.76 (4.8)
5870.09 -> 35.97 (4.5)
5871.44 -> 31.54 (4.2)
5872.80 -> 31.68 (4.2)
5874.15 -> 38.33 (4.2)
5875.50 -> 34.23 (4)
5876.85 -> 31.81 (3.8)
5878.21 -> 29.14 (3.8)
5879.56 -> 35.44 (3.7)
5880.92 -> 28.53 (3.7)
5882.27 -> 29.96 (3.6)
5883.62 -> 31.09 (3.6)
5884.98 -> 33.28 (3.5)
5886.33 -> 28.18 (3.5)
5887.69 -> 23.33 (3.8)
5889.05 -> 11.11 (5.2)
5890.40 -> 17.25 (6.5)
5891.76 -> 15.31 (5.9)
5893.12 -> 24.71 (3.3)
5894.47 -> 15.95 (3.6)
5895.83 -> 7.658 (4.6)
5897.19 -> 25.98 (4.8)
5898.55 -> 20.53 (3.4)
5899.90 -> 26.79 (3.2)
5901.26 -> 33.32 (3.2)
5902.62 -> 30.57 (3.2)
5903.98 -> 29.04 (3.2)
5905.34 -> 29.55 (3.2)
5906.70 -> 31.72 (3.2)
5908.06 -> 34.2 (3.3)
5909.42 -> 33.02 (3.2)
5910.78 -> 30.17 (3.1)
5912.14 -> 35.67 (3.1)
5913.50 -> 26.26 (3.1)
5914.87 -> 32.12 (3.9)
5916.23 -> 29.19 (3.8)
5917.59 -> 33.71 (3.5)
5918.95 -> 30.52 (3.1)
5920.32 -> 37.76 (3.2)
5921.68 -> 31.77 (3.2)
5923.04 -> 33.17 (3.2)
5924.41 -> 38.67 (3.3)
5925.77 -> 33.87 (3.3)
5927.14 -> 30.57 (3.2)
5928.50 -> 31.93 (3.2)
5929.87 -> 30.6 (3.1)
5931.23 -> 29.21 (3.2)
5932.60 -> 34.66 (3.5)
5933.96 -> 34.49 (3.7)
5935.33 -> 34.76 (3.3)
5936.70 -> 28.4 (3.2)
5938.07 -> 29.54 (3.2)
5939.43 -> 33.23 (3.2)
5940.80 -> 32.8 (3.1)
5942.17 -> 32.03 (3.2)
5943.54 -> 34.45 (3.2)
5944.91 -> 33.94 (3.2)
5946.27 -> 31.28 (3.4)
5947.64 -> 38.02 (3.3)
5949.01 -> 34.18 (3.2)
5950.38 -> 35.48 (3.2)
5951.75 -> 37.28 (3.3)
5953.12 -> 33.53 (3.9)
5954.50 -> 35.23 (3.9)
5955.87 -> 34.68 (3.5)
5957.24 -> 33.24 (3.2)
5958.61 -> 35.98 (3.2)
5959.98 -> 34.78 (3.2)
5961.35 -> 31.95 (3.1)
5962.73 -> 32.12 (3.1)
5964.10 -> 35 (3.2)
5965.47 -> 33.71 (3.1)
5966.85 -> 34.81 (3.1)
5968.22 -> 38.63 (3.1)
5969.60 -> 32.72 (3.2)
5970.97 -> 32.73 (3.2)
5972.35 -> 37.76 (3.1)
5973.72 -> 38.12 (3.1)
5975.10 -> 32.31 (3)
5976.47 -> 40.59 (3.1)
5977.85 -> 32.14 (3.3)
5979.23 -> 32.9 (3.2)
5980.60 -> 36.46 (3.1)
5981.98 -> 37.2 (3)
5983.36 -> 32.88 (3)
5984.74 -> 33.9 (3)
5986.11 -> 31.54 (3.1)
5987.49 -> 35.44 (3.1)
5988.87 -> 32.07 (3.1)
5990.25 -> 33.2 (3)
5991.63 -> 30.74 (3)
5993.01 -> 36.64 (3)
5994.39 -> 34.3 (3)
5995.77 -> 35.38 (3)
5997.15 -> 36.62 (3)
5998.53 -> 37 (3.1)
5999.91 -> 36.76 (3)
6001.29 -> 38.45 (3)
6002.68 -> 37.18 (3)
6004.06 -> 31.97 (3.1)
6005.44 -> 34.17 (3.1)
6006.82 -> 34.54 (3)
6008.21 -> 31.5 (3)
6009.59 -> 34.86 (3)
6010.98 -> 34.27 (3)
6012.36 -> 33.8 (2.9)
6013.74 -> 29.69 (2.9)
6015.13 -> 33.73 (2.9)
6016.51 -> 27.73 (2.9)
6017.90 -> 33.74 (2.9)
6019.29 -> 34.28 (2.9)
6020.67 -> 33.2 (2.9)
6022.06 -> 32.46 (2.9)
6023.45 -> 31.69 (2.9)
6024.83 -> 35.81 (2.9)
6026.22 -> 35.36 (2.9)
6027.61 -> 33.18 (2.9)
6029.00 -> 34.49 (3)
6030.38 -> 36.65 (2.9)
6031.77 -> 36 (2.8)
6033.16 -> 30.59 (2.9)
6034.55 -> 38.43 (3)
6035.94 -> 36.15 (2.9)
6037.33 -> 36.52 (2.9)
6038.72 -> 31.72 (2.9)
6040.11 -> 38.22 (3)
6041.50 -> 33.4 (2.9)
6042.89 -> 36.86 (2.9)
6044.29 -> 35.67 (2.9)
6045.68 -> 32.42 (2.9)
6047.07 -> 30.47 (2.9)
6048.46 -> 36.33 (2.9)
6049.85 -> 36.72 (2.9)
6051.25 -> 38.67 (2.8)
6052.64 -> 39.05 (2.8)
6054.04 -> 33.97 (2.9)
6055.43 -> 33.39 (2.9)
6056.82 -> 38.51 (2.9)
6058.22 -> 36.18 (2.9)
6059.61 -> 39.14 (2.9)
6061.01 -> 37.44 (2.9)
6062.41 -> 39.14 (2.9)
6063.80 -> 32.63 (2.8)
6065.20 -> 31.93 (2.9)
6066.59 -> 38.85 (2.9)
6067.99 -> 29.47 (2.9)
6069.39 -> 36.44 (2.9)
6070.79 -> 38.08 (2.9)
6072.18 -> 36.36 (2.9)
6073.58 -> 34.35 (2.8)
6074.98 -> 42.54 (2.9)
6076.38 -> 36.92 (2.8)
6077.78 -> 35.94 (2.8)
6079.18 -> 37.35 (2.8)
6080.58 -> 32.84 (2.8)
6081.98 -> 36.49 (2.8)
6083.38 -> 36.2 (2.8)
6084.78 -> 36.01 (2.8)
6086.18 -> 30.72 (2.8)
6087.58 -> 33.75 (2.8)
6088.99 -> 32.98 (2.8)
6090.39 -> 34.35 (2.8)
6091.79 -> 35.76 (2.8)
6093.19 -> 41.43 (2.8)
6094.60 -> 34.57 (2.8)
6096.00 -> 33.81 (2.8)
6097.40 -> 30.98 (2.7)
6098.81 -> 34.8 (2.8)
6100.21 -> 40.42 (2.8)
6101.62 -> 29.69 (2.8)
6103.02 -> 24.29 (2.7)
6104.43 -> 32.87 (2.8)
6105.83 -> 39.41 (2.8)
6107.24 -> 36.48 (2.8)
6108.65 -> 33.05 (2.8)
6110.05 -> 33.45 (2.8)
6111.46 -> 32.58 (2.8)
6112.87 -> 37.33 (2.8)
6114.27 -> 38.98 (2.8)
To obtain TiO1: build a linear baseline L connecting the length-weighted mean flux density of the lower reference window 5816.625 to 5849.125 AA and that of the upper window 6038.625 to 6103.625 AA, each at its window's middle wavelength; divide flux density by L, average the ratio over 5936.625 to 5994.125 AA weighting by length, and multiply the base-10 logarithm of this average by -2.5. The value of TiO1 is 0.042 mag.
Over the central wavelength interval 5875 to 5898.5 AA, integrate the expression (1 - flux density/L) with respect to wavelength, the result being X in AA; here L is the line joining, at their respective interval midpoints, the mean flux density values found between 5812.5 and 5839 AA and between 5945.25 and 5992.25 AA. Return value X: 7.2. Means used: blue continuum 36.2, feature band 24.7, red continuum 34.5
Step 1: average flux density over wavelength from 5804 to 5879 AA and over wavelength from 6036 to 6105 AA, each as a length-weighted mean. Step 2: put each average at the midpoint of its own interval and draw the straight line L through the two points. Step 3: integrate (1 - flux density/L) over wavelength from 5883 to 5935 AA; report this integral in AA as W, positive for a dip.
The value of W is 9.71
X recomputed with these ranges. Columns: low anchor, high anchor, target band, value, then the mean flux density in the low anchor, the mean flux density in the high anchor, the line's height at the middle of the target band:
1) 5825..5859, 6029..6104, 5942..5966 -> 0.8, 35.6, 35.3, 35.4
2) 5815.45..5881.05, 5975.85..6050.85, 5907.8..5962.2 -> 2.5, 35.1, 34.4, 34.8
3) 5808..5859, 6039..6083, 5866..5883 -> 1.0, 35.5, 36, 35.6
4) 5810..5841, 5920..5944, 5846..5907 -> 8.0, 36.5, 32.8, 34.7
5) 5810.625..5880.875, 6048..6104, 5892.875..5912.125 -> 4.6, 35.5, 35.4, 35.5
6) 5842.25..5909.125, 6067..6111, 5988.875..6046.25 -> -1.5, 30.6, 34.9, 33.5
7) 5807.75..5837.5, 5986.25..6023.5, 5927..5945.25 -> 1.3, 36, 33.9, 34.7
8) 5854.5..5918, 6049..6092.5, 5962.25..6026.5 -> -1.7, 29.9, 35.9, 33.4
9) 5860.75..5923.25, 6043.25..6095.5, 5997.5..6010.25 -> -0.6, 29.8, 35.8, 33.6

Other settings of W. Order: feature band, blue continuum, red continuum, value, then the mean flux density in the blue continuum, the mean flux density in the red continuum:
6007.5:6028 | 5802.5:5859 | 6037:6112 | 1.3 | 35.4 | 35.2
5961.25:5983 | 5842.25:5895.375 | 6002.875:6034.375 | -1.4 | 31.5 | 33.5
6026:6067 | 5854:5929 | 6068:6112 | -2.0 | 30.5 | 34.9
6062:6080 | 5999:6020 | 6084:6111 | -1.1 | 33.8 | 34.1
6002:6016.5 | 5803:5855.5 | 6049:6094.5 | 1.0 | 35.5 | 36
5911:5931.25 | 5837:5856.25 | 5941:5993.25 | 1.3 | 35.1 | 34.4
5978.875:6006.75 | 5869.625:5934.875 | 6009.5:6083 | -1.5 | 29.5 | 35.1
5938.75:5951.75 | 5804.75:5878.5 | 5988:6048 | 0.2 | 35.3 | 34.2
